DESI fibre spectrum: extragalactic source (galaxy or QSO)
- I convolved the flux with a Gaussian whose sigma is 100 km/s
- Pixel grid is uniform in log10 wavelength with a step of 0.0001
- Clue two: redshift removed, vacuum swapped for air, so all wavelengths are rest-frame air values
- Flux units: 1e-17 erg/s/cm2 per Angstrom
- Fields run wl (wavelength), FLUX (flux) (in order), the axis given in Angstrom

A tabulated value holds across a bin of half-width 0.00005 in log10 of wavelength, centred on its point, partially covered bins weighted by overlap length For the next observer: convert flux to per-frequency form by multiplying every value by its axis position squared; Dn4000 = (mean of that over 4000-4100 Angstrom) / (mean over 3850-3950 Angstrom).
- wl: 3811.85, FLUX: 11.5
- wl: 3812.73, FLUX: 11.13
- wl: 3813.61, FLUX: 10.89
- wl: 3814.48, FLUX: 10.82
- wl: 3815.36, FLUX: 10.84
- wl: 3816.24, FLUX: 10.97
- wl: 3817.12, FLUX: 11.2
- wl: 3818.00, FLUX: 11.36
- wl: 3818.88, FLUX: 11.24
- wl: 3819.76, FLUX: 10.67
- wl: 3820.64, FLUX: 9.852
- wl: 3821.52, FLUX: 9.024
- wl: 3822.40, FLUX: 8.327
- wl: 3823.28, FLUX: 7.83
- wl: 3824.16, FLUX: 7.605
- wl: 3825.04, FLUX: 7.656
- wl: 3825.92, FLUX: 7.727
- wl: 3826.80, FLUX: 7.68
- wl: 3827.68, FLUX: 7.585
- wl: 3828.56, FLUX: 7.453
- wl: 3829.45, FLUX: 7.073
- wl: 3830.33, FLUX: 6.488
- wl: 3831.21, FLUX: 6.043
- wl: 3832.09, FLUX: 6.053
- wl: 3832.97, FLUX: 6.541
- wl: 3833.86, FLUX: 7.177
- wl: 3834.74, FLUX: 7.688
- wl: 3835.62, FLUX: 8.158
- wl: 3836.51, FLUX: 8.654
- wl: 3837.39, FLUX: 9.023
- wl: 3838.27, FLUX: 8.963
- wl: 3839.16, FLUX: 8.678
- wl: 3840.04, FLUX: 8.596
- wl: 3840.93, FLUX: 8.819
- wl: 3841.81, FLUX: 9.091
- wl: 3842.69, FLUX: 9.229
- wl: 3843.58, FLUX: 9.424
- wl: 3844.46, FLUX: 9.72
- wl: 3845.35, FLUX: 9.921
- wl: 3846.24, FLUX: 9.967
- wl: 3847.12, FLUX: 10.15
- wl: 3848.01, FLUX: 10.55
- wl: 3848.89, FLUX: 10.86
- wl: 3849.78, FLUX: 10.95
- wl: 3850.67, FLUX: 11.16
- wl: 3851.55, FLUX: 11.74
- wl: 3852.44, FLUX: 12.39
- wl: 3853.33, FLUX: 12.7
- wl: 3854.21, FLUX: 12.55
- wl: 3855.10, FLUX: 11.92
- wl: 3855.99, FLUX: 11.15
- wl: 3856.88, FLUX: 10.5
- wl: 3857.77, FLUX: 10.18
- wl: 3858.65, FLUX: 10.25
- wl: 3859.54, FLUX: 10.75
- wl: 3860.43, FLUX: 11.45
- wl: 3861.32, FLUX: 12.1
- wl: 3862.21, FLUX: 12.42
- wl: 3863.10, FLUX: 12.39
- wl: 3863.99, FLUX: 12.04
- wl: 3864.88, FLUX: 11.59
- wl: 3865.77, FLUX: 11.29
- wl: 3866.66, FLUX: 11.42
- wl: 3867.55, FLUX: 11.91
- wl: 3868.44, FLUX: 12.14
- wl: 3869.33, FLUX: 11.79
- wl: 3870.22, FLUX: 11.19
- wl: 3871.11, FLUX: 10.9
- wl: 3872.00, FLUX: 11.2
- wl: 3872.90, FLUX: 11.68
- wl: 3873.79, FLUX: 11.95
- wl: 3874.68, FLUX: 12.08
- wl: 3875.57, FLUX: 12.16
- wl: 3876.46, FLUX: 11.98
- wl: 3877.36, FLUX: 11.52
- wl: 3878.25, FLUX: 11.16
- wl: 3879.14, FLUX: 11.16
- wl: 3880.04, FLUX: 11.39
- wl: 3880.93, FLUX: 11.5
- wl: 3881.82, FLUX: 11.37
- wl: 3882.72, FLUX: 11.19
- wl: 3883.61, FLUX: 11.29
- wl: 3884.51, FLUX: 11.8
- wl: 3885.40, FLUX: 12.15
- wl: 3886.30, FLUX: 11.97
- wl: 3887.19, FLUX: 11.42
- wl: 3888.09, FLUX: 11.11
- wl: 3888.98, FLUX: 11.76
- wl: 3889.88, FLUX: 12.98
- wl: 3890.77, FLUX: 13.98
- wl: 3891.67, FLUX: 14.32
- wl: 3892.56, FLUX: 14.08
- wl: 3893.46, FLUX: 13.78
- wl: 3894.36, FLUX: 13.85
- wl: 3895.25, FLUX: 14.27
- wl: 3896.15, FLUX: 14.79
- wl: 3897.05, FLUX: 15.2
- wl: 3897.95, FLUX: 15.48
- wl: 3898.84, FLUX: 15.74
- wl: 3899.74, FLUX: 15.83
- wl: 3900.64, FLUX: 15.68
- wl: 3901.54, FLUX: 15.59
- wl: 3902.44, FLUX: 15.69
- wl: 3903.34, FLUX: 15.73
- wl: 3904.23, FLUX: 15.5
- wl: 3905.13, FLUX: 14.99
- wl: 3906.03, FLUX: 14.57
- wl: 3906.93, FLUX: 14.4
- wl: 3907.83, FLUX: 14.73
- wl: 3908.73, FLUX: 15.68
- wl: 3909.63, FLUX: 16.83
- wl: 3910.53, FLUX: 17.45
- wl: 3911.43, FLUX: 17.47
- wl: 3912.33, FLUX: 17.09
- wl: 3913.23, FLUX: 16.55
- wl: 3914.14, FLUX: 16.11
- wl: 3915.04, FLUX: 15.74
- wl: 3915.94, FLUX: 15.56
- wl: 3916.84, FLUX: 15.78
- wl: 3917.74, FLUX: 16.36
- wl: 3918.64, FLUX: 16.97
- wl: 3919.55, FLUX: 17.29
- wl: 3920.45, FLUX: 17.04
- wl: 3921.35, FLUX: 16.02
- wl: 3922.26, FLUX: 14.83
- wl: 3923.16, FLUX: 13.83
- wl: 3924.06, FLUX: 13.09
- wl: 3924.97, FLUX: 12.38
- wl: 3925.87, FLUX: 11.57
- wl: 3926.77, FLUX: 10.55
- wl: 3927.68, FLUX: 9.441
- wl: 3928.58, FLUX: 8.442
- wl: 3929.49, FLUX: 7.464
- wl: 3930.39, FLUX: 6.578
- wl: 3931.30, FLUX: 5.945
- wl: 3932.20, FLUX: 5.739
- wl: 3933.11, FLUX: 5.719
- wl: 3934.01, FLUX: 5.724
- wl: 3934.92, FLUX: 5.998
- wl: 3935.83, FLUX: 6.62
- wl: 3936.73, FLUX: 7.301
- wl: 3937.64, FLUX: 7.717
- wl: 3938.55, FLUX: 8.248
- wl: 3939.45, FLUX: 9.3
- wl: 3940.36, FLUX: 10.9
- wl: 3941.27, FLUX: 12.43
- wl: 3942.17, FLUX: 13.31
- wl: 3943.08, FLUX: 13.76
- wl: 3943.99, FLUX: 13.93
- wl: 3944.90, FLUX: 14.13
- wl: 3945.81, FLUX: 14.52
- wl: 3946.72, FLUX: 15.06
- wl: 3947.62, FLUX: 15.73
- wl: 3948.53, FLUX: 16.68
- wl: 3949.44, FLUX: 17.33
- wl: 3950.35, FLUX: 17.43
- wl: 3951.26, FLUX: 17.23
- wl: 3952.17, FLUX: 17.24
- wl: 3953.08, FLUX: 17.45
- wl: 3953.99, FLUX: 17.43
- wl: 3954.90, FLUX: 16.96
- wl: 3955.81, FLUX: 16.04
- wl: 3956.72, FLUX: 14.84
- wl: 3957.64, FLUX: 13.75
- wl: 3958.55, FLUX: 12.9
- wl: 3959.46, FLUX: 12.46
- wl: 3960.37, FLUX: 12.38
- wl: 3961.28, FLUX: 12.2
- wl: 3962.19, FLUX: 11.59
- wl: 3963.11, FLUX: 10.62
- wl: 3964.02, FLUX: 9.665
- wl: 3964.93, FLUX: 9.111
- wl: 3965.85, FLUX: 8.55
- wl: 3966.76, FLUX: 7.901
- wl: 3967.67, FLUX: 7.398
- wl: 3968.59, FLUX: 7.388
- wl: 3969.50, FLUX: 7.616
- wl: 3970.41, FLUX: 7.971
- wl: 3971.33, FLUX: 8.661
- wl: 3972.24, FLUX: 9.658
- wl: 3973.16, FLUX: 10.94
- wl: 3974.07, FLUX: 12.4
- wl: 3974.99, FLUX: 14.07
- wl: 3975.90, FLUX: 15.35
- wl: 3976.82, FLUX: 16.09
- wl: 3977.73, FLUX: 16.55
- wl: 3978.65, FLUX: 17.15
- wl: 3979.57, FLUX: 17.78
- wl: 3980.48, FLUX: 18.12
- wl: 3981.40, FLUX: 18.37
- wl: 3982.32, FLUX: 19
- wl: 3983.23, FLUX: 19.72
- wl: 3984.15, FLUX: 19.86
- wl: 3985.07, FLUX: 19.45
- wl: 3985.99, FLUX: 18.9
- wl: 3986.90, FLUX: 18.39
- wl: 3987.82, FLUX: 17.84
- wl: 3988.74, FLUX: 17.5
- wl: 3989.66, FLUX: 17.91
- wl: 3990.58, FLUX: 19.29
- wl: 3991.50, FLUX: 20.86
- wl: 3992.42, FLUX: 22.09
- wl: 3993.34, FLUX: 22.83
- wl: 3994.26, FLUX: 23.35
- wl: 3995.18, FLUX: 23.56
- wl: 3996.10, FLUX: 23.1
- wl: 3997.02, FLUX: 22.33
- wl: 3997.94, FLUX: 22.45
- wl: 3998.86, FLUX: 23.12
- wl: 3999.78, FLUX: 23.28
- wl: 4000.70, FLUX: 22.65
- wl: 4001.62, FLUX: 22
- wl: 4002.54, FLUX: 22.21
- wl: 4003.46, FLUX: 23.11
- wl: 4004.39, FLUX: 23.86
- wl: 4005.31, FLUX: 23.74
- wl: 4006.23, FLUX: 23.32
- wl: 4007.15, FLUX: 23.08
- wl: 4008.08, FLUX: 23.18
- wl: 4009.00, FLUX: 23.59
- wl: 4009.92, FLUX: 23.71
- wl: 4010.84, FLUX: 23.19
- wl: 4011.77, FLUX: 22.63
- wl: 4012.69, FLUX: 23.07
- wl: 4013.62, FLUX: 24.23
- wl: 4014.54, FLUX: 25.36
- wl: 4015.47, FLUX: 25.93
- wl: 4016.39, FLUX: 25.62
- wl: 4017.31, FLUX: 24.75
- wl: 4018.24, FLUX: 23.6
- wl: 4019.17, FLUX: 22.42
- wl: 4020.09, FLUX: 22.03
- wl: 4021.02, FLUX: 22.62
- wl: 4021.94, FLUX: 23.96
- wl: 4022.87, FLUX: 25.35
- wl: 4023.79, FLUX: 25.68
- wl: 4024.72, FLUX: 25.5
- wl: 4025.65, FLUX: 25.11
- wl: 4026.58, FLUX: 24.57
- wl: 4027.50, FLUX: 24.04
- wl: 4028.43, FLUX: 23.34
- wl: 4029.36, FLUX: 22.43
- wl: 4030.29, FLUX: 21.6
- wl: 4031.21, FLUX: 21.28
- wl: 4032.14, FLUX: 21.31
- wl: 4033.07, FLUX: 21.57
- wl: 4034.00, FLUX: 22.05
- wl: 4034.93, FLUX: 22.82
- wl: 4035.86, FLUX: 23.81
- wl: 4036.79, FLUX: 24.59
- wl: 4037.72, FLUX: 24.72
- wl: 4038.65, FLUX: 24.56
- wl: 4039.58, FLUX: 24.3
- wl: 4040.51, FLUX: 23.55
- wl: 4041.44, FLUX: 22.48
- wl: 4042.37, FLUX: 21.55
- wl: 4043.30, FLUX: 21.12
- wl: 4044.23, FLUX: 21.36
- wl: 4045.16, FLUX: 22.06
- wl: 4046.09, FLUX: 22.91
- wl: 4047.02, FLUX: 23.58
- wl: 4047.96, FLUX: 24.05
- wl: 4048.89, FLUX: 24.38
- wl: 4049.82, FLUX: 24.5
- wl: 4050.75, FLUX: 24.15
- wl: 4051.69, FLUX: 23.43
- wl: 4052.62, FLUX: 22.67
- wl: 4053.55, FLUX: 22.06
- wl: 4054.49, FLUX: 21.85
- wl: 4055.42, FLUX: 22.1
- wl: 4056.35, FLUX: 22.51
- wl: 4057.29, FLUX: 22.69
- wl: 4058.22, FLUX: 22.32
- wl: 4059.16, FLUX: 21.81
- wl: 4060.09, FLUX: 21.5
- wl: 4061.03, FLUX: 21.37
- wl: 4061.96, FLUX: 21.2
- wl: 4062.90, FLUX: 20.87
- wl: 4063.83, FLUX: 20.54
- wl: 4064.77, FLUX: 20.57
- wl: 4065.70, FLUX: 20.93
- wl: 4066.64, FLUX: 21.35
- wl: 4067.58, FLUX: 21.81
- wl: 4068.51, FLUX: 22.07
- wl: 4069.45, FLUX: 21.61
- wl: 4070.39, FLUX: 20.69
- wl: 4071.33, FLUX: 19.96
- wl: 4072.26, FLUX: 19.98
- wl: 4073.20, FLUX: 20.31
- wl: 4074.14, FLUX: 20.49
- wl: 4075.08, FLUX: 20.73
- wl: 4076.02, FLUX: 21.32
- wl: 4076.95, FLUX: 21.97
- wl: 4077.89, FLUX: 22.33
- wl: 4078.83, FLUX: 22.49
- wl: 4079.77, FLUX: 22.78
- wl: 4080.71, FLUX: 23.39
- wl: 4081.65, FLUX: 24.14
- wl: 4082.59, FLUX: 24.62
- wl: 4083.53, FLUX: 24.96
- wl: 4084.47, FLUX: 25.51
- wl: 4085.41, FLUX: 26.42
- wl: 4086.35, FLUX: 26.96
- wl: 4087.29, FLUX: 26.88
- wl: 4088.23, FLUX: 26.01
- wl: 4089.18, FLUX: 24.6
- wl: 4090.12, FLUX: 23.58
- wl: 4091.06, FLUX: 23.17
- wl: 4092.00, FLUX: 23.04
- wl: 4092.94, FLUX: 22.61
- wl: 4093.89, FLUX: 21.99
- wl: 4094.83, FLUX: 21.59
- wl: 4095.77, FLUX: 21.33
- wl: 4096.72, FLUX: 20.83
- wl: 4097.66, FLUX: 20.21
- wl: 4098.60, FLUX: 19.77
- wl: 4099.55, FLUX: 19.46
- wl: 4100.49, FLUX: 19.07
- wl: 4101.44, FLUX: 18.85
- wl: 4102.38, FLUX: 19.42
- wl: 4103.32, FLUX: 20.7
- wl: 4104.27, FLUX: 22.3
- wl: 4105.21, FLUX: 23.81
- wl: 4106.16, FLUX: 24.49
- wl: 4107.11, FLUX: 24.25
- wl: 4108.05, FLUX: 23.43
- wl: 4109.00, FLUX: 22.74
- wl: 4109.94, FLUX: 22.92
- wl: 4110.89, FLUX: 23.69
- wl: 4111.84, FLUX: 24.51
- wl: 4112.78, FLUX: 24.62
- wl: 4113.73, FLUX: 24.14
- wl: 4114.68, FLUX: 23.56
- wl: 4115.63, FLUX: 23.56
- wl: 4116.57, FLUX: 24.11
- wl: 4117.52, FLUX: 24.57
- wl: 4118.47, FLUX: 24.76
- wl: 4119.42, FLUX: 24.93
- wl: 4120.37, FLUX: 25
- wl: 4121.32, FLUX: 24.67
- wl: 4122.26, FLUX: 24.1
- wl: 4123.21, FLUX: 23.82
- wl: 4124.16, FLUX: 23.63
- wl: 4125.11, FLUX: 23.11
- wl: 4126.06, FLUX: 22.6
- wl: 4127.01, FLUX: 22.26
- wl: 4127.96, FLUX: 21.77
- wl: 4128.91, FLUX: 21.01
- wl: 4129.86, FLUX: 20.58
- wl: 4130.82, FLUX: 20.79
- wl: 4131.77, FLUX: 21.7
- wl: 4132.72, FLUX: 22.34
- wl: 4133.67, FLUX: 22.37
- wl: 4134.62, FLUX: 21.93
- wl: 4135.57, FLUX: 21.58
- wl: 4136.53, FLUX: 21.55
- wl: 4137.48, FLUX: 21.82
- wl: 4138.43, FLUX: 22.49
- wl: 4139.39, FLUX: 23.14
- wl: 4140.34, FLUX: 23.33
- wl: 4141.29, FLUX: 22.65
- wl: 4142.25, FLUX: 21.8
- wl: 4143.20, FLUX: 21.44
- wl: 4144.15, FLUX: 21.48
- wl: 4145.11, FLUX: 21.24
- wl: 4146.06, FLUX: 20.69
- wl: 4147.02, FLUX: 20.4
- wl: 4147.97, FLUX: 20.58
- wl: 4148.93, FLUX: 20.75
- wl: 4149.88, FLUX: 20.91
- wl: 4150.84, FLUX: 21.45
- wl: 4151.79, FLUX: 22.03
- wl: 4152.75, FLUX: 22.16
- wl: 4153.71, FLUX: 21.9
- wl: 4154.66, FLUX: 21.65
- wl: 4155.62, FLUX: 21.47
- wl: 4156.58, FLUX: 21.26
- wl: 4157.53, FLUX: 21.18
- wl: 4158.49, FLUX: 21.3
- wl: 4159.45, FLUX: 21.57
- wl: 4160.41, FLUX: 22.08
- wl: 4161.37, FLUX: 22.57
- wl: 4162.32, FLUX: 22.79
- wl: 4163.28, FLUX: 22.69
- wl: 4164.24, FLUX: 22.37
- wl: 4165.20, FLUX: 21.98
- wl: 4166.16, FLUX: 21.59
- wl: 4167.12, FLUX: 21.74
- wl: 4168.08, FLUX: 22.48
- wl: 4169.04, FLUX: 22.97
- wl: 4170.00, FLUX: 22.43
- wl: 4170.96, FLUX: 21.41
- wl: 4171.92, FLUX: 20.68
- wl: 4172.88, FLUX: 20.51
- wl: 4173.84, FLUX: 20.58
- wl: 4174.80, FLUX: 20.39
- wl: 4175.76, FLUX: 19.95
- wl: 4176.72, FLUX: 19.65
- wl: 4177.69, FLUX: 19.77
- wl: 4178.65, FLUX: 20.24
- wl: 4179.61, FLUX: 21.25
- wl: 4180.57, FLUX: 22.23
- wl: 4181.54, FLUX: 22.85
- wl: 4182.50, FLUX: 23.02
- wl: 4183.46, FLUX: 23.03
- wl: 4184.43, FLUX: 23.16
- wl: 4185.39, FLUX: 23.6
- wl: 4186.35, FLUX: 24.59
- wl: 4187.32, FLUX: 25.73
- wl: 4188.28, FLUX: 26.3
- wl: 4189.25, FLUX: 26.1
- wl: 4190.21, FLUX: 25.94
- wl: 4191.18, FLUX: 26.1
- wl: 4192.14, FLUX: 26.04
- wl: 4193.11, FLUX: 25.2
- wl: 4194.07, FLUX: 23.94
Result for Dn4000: 1.9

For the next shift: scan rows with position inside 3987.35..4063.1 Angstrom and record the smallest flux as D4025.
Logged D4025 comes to 17.5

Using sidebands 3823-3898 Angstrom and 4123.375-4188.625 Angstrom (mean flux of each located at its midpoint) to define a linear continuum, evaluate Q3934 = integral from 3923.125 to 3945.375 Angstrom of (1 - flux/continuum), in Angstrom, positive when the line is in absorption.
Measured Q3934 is 6.6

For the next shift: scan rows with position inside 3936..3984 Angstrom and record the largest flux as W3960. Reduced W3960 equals 19.72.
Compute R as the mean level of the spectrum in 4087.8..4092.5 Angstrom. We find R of 24.1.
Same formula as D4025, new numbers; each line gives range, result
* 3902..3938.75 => 5.719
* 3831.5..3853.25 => 6.053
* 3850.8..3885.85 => 10.18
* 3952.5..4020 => 7.388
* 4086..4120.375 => 18.85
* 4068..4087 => 19.96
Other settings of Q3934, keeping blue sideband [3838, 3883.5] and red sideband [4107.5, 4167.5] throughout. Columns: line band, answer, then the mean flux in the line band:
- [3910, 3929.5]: -1.65 Angstrom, 14.6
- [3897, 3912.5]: -3.48 Angstrom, 15.8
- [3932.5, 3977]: 8.85 Angstrom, 11.9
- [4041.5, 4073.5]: -4.74 Angstrom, 22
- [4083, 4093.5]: -2.30 Angstrom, 24.9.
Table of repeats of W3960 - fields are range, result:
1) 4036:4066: 24.72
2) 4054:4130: 26.96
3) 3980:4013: 23.86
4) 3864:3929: 17.47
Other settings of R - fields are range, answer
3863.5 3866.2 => 11.7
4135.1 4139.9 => 22.1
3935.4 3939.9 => 7.85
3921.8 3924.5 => 13.9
